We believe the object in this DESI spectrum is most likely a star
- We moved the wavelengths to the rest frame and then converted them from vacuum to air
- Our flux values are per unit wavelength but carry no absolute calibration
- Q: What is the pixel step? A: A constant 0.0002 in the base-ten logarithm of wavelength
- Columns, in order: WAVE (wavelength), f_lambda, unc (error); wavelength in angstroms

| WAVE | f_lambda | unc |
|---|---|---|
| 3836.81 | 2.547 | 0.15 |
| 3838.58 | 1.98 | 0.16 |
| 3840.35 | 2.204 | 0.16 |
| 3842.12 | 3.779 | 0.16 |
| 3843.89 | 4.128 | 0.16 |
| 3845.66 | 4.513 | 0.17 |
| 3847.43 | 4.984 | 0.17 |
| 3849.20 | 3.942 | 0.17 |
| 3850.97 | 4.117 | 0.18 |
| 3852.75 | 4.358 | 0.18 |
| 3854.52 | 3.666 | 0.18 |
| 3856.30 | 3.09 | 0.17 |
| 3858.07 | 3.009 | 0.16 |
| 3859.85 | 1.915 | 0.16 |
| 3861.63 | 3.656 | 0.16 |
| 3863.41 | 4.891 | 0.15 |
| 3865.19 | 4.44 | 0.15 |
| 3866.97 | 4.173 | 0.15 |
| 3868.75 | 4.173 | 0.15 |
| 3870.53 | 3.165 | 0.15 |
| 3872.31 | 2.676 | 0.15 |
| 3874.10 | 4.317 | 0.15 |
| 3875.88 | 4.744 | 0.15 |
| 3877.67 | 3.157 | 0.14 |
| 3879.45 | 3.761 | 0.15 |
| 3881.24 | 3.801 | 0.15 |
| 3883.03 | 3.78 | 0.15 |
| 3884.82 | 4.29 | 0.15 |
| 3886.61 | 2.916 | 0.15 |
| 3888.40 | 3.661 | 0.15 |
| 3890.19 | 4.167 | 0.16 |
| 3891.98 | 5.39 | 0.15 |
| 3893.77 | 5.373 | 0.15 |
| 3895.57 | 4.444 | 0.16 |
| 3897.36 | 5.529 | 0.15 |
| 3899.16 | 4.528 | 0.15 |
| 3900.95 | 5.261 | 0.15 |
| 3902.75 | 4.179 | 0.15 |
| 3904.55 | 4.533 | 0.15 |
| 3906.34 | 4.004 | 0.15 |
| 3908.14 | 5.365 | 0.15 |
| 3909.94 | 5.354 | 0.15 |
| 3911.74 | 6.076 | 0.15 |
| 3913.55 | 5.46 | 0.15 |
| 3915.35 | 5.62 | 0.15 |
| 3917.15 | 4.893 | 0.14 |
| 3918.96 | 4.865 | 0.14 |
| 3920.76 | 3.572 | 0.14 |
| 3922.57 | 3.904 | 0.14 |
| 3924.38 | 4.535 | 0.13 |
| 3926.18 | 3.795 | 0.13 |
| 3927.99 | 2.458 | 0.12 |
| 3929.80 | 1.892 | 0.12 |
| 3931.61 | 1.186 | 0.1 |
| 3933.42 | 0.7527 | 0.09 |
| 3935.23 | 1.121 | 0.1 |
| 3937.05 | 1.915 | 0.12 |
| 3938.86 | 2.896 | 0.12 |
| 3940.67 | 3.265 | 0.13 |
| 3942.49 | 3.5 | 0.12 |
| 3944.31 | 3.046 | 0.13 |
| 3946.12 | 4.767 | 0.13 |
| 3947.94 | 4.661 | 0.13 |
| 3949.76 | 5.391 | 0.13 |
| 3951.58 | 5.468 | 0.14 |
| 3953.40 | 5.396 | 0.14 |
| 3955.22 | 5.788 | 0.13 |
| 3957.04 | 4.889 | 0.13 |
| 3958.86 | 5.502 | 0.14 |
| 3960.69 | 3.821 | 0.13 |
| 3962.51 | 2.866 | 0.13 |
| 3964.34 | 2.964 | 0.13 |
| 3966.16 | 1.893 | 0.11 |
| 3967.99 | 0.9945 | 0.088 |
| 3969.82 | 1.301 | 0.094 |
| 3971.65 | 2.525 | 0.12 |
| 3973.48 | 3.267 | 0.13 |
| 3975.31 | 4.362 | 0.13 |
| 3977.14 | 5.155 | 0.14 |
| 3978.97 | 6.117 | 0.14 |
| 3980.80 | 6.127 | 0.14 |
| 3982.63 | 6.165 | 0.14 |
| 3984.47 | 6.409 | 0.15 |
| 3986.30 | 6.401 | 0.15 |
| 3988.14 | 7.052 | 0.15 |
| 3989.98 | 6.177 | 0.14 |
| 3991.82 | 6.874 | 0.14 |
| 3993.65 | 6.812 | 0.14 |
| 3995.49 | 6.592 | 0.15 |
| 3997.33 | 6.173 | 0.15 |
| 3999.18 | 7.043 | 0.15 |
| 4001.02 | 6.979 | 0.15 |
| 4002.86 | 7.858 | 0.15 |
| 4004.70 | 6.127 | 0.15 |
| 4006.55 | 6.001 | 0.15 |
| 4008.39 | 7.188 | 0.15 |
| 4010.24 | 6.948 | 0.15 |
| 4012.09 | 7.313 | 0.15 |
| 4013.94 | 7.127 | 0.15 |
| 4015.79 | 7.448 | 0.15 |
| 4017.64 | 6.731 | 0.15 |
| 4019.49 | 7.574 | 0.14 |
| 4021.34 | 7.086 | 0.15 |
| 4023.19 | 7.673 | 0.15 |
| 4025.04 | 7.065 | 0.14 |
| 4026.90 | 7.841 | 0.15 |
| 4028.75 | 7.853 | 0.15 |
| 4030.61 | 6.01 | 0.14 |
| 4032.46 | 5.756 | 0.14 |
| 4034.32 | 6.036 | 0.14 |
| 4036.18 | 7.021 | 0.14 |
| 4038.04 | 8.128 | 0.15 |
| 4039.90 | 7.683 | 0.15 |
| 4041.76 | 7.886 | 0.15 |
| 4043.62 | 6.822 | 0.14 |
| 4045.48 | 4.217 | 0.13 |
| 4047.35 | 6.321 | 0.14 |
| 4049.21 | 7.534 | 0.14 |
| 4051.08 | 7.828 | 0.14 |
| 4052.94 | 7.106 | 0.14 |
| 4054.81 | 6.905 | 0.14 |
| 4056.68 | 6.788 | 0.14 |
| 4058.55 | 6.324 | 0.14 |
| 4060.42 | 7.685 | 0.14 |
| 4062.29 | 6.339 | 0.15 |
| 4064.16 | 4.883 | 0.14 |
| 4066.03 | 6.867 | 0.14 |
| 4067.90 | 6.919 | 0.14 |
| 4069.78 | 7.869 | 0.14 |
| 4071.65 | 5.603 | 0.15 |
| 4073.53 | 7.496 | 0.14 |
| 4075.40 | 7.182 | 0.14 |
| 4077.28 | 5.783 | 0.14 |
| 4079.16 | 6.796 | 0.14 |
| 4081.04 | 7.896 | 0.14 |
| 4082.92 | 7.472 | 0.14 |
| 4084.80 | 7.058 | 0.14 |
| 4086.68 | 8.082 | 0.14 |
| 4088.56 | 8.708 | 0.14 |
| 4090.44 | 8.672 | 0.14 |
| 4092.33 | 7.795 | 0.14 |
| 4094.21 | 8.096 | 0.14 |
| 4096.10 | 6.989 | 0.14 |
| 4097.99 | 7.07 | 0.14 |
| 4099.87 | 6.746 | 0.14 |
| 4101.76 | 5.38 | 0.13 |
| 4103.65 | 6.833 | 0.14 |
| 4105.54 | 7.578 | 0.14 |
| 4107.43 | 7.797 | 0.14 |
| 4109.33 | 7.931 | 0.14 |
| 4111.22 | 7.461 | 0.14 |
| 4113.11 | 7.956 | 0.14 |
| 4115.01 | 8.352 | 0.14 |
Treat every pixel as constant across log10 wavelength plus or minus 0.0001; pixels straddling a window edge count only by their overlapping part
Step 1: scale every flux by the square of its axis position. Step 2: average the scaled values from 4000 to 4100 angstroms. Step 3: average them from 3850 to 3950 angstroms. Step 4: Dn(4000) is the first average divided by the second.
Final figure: 1.95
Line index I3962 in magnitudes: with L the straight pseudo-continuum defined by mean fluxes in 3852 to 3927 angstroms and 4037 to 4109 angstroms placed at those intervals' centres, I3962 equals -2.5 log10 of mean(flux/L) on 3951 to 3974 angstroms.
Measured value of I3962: 0.44 mag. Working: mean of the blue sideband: 4.25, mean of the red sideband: 7.09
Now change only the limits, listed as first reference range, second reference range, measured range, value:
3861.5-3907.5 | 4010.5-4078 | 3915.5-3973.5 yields 0.45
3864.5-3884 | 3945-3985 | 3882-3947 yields 0.02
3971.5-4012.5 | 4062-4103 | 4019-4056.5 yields -0.06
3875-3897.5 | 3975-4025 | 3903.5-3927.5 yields 0.02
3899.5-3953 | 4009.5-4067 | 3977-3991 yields -0.14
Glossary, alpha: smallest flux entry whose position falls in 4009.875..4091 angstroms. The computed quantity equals 4.217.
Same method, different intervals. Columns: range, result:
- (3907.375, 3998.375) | 0.7527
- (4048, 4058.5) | 6.788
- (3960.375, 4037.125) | 0.9945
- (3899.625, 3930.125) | 1.892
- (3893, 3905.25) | 4.179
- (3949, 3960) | 4.889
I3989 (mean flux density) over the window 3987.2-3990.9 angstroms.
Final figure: 6.6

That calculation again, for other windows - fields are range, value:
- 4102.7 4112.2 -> 7.52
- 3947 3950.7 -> 5.02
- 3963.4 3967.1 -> 2.42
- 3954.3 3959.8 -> 5.39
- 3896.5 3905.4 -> 4.8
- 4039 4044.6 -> 7.44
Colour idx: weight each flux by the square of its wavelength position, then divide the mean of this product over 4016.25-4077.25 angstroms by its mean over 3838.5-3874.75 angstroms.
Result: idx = 2.05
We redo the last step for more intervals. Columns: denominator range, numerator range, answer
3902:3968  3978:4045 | 1.84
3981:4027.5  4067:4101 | 1.11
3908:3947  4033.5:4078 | 2.01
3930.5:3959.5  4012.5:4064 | 1.97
